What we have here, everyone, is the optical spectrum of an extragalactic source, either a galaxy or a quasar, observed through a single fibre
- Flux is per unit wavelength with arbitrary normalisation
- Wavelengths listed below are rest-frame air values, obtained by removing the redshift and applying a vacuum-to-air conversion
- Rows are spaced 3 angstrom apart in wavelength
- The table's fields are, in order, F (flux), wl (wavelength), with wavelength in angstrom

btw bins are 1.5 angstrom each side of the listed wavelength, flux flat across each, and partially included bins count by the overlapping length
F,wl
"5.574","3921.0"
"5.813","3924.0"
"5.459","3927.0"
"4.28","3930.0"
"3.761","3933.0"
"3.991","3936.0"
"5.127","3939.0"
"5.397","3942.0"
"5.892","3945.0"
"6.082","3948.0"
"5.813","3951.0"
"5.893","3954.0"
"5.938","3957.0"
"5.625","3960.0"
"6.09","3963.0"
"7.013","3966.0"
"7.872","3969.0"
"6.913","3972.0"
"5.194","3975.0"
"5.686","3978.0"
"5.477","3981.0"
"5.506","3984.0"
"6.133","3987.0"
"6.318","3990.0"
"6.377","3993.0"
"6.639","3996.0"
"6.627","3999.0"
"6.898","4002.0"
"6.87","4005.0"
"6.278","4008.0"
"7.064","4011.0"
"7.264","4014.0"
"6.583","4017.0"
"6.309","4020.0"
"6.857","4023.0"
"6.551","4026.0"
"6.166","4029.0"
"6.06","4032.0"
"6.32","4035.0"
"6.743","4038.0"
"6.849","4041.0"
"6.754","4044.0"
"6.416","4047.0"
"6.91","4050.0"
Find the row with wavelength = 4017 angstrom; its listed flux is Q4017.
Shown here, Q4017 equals 6.583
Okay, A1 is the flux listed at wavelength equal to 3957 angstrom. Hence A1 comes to 5.938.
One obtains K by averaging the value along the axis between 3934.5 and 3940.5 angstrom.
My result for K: 4.56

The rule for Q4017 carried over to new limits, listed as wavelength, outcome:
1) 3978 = 5.686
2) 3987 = 6.133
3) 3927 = 5.459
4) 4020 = 6.309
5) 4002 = 6.898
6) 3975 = 5.194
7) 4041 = 6.849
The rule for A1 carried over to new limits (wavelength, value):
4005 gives 6.87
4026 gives 6.551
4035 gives 6.32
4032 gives 6.06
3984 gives 5.506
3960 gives 5.625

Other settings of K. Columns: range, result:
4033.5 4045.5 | 6.67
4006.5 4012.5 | 6.67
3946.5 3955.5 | 5.93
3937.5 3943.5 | 5.26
